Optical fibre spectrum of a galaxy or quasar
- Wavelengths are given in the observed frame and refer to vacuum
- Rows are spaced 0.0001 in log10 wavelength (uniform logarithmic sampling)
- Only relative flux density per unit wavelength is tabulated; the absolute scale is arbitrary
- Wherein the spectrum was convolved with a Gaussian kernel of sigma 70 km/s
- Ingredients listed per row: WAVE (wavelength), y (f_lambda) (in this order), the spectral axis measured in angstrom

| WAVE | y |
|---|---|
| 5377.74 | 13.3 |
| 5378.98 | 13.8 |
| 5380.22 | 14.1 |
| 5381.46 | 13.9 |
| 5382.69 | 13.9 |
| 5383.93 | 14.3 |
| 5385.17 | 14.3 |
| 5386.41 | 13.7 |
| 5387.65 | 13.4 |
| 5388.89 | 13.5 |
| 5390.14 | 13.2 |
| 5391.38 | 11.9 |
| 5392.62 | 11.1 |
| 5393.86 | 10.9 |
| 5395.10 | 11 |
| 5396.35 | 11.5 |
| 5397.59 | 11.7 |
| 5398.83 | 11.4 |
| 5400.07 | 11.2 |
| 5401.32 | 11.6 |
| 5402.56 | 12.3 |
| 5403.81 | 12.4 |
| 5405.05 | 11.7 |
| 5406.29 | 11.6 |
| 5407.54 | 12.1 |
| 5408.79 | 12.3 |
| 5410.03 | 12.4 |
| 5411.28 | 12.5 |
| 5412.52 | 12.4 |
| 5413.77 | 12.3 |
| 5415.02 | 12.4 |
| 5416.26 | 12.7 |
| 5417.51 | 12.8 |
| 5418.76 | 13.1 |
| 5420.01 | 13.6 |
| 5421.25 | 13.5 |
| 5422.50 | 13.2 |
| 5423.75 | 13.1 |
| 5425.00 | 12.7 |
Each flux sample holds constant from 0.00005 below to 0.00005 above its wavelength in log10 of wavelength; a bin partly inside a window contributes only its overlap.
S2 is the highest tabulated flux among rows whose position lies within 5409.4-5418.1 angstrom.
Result 12.8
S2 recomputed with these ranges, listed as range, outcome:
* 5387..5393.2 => 13.5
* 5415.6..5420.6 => 13.6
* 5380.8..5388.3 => 14.3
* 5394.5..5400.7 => 11.7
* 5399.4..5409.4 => 12.4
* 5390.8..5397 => 11.9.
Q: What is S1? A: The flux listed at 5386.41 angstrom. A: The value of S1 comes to 13.7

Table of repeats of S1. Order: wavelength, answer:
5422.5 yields 13.2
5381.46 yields 13.9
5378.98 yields 13.8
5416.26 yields 12.7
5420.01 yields 13.6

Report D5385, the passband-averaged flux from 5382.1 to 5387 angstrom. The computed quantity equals 14.1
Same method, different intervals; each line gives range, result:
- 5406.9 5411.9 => 12.3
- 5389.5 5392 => 12.5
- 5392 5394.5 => 11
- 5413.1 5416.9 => 12.5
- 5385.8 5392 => 13.1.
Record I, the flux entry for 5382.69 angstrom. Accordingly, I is 13.9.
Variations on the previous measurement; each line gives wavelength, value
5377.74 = 13.3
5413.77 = 12.3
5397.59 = 11.7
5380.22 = 14.1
